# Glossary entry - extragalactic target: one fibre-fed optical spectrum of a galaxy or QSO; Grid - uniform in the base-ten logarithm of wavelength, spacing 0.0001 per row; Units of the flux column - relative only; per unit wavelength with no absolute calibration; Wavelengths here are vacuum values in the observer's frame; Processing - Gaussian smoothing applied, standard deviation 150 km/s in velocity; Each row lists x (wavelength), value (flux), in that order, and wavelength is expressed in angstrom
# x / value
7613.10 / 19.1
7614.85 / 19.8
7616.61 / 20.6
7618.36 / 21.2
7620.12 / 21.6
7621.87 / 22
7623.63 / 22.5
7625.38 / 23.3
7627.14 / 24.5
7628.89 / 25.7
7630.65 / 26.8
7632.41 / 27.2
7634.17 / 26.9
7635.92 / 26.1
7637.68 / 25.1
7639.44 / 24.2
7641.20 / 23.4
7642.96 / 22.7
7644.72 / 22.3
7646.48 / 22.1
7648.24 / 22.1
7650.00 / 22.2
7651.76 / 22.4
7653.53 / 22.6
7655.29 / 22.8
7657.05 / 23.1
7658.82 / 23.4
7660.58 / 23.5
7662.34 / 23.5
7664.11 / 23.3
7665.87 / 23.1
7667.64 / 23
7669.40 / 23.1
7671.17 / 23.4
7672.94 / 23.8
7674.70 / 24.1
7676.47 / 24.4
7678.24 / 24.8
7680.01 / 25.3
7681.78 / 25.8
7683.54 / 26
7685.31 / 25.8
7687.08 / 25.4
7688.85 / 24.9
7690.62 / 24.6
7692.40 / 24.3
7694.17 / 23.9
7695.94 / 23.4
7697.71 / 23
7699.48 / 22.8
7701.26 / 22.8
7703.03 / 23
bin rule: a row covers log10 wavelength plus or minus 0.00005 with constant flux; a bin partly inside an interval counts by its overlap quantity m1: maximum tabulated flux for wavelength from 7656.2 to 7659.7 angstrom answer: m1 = 23.4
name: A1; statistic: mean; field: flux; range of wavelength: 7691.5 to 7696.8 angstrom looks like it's 23.8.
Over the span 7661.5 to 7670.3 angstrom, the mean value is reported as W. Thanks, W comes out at 23.2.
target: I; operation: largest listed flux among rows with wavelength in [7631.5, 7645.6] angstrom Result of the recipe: 27.2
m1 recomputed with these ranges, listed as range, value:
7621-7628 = 24.5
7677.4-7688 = 26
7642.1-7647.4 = 22.7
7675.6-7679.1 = 24.8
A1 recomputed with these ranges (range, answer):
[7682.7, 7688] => 25.7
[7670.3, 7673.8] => 23.6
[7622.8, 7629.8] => 24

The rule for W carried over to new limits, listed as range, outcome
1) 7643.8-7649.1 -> 22.2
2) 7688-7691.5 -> 24.8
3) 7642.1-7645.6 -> 22.5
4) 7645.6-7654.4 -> 22.3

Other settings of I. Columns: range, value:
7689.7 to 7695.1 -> 24.6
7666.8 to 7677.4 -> 24.4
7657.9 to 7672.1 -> 23.5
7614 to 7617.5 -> 20.6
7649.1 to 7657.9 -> 23.1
